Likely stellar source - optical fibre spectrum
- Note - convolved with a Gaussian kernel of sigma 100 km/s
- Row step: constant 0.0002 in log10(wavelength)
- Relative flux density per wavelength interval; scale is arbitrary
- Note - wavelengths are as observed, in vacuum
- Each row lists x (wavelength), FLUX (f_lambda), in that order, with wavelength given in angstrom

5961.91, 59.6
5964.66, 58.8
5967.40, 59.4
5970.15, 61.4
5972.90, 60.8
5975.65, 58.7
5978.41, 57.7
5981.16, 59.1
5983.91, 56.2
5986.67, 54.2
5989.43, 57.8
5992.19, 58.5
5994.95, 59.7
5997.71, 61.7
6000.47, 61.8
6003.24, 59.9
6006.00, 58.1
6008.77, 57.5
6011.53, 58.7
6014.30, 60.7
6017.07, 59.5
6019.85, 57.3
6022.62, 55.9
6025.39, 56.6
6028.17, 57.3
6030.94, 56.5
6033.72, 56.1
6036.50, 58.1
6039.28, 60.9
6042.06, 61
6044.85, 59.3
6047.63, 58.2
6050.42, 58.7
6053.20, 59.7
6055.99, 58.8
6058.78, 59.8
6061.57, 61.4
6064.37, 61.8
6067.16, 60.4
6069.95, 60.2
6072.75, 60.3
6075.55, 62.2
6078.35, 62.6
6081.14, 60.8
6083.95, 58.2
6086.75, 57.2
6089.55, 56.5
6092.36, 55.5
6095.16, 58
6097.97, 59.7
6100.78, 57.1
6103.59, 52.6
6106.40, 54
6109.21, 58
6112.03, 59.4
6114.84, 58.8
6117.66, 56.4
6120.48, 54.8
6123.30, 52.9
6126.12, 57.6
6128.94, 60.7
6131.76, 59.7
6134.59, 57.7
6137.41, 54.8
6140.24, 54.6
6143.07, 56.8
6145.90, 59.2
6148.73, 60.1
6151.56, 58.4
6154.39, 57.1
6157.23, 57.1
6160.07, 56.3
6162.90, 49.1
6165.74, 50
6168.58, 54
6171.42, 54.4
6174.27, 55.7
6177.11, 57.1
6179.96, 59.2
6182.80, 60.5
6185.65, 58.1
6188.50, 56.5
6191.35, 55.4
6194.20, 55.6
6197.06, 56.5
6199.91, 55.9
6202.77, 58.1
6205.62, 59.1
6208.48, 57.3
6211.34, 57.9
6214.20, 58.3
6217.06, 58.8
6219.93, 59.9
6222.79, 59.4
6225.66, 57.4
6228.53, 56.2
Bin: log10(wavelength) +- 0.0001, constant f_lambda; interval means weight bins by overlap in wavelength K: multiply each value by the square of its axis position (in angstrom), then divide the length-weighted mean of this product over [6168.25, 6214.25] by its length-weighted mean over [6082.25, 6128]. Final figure 1.0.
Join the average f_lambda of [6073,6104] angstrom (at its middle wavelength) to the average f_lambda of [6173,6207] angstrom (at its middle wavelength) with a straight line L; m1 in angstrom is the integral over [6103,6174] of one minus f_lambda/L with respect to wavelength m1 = 2.08 angstrom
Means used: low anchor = 58.5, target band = 56.2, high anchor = 57.3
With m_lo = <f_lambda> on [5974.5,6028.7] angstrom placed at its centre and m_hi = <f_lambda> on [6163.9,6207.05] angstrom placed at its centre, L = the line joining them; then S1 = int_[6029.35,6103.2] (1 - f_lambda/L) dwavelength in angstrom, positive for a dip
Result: -1.9 angstrom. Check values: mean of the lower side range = 58.4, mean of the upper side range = 56.3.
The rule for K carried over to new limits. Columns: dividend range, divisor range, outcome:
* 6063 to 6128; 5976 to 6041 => 1.03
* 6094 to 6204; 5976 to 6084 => 1.00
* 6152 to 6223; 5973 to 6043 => 1.03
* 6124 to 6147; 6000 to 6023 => 1.02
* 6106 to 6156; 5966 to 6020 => 1.02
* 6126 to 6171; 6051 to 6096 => 0.97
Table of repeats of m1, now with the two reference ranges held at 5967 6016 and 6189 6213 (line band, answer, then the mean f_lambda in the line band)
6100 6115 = 0.4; 56.5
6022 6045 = 0.2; 58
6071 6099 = -0.5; 59.1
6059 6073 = -0.6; 60.8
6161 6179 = 1.1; 53.6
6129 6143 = 0.1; 57.1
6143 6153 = -0.2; 58.9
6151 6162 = 0.1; 56.8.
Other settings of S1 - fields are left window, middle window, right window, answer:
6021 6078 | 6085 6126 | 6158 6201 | 0.8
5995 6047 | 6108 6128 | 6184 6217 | 0.3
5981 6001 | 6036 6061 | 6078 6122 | -0.7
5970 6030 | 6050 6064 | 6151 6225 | -0.5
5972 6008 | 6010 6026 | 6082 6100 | 0.1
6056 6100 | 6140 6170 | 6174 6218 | 1.3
